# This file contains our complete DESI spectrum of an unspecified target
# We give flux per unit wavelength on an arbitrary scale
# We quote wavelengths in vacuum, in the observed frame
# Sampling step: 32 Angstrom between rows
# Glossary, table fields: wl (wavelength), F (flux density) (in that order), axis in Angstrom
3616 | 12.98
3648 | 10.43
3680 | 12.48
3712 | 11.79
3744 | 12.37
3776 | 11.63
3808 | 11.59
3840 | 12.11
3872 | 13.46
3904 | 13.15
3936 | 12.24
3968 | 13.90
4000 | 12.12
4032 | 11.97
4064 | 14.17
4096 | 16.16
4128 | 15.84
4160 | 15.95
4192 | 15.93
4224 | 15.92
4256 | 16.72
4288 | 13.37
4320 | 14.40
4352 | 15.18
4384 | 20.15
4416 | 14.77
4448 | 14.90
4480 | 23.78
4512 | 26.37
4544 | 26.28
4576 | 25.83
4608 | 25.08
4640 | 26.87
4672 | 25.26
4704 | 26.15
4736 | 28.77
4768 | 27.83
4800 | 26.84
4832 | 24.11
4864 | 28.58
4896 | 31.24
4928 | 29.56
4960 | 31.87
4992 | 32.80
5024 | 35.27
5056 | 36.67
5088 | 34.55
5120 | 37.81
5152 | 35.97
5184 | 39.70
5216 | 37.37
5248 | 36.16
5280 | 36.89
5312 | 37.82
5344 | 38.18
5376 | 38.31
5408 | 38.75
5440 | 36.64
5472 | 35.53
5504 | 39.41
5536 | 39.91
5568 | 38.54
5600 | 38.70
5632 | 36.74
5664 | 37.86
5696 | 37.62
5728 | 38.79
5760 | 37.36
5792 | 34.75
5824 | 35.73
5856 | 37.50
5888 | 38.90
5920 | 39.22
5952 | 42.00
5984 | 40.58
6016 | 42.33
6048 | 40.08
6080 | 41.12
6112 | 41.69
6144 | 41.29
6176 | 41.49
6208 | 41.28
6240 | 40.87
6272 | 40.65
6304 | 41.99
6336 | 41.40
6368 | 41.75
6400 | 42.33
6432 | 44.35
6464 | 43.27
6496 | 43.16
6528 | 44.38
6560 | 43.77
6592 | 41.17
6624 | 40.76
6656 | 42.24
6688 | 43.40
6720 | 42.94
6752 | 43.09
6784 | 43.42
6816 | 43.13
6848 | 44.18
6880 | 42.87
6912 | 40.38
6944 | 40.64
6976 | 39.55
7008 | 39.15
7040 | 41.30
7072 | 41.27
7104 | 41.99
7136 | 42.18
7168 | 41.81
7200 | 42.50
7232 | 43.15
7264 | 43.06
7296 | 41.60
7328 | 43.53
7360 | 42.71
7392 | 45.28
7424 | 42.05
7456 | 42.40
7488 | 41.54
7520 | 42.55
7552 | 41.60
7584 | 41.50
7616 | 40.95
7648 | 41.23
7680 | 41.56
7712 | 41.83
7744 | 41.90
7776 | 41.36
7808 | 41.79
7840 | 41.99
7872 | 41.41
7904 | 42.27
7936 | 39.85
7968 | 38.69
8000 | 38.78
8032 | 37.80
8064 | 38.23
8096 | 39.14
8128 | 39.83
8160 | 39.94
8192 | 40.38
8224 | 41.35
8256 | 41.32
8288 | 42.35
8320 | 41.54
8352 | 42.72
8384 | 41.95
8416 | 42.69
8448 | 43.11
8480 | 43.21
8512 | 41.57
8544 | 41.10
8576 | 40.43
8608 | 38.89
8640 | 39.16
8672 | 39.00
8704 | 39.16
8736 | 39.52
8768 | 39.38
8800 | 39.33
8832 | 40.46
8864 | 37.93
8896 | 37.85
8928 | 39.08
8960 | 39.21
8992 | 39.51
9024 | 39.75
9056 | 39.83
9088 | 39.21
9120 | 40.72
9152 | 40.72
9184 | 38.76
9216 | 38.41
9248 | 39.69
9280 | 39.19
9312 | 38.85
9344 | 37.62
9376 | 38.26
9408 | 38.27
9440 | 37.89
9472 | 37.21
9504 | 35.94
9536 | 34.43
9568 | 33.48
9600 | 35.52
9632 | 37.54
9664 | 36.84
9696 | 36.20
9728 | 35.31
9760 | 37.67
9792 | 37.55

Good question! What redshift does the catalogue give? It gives 0.12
